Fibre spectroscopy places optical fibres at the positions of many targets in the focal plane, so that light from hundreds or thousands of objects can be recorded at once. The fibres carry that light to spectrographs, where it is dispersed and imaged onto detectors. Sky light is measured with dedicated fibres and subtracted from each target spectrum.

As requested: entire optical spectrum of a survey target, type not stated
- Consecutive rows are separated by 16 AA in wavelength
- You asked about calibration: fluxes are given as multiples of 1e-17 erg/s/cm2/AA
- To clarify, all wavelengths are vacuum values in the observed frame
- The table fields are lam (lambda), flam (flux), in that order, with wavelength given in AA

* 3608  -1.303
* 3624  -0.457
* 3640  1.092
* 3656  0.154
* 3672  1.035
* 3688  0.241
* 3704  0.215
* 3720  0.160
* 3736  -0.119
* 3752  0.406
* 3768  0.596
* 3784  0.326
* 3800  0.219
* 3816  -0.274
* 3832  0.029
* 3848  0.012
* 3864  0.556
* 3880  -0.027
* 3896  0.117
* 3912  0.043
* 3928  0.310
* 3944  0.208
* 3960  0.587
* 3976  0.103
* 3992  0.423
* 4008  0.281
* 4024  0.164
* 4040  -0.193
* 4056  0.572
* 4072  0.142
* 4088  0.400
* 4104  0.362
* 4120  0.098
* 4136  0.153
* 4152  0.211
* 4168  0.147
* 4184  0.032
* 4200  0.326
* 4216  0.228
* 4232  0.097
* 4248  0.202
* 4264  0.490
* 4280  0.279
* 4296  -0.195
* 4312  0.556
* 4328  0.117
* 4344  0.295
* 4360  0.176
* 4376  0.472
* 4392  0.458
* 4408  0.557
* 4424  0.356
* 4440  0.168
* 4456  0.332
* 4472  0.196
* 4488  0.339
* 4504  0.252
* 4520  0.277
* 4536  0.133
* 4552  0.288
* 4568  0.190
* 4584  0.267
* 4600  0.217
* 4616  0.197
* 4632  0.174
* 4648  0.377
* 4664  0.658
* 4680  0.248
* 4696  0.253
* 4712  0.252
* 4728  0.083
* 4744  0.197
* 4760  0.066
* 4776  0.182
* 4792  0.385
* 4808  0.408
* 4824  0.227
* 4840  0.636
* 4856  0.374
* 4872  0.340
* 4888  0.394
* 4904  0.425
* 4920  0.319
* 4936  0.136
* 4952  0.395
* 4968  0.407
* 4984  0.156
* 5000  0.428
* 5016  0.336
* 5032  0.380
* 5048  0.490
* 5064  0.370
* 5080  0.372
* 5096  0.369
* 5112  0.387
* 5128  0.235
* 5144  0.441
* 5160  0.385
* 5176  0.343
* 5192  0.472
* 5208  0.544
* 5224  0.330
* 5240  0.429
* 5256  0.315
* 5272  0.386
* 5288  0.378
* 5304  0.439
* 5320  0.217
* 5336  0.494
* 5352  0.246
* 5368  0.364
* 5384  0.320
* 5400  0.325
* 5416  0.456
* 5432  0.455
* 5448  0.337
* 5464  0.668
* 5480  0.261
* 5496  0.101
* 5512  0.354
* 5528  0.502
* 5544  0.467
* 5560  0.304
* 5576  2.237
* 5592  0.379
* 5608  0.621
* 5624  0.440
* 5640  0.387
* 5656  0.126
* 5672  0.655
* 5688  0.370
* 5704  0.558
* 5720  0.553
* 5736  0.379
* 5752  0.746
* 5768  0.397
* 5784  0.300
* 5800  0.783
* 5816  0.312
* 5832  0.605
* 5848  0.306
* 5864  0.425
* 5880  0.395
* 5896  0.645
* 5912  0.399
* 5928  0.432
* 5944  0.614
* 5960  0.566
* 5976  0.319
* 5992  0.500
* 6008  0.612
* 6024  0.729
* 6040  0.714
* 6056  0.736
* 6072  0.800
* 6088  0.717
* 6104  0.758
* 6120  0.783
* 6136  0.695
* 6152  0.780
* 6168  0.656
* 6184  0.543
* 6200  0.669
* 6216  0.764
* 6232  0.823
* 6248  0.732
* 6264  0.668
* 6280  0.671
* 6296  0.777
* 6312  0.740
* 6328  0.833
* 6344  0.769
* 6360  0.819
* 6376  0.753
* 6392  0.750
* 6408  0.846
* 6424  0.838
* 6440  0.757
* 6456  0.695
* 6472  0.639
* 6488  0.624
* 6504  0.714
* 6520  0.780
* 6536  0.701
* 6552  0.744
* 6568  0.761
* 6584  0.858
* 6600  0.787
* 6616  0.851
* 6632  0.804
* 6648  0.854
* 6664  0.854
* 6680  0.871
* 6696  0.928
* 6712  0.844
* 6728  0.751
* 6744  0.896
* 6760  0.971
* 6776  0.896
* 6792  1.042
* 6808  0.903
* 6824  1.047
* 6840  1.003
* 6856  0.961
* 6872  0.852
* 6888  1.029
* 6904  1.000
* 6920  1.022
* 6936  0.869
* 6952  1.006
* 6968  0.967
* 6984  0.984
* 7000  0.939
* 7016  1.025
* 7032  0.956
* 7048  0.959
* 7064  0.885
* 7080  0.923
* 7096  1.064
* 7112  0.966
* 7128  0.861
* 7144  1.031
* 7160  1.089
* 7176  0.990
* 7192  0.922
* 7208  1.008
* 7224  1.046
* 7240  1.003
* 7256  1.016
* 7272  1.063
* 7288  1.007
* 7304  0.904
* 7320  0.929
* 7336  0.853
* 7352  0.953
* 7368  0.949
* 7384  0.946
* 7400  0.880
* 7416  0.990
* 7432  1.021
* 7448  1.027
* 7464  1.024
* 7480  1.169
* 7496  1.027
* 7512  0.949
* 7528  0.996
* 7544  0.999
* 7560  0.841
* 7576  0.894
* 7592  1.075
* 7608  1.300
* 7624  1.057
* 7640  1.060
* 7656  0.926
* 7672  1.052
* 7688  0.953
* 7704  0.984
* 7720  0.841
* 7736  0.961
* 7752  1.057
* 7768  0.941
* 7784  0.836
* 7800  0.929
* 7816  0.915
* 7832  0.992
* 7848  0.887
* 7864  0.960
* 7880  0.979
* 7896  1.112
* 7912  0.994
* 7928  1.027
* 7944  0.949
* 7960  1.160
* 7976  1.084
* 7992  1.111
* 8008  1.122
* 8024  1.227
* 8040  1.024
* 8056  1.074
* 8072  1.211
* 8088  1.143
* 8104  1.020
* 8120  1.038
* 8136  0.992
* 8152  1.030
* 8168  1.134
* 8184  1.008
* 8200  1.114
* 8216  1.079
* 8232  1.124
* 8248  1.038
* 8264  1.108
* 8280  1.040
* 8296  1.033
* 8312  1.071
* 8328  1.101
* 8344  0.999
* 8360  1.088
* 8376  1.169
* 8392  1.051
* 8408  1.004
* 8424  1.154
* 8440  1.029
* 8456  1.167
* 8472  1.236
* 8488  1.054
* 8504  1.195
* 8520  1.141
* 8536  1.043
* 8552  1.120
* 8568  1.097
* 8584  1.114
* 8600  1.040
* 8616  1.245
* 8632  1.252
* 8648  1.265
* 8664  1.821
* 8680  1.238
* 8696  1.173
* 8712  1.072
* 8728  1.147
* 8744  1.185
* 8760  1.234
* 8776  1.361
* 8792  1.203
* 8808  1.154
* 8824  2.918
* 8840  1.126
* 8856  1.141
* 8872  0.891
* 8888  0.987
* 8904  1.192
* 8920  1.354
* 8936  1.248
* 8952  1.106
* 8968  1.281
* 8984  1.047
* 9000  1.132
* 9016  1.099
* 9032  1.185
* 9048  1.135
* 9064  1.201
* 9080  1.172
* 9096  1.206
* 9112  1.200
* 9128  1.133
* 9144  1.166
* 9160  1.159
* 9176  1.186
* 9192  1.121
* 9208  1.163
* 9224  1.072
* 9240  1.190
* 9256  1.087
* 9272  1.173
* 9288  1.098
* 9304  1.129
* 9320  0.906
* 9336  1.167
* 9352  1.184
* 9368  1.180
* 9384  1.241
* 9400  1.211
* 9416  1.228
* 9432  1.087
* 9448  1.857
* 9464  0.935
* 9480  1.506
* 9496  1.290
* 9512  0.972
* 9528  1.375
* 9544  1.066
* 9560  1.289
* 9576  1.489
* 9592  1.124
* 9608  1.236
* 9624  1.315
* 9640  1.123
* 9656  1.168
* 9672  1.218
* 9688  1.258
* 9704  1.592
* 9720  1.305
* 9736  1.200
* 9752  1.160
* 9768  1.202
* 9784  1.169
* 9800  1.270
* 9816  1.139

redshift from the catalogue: 0.51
